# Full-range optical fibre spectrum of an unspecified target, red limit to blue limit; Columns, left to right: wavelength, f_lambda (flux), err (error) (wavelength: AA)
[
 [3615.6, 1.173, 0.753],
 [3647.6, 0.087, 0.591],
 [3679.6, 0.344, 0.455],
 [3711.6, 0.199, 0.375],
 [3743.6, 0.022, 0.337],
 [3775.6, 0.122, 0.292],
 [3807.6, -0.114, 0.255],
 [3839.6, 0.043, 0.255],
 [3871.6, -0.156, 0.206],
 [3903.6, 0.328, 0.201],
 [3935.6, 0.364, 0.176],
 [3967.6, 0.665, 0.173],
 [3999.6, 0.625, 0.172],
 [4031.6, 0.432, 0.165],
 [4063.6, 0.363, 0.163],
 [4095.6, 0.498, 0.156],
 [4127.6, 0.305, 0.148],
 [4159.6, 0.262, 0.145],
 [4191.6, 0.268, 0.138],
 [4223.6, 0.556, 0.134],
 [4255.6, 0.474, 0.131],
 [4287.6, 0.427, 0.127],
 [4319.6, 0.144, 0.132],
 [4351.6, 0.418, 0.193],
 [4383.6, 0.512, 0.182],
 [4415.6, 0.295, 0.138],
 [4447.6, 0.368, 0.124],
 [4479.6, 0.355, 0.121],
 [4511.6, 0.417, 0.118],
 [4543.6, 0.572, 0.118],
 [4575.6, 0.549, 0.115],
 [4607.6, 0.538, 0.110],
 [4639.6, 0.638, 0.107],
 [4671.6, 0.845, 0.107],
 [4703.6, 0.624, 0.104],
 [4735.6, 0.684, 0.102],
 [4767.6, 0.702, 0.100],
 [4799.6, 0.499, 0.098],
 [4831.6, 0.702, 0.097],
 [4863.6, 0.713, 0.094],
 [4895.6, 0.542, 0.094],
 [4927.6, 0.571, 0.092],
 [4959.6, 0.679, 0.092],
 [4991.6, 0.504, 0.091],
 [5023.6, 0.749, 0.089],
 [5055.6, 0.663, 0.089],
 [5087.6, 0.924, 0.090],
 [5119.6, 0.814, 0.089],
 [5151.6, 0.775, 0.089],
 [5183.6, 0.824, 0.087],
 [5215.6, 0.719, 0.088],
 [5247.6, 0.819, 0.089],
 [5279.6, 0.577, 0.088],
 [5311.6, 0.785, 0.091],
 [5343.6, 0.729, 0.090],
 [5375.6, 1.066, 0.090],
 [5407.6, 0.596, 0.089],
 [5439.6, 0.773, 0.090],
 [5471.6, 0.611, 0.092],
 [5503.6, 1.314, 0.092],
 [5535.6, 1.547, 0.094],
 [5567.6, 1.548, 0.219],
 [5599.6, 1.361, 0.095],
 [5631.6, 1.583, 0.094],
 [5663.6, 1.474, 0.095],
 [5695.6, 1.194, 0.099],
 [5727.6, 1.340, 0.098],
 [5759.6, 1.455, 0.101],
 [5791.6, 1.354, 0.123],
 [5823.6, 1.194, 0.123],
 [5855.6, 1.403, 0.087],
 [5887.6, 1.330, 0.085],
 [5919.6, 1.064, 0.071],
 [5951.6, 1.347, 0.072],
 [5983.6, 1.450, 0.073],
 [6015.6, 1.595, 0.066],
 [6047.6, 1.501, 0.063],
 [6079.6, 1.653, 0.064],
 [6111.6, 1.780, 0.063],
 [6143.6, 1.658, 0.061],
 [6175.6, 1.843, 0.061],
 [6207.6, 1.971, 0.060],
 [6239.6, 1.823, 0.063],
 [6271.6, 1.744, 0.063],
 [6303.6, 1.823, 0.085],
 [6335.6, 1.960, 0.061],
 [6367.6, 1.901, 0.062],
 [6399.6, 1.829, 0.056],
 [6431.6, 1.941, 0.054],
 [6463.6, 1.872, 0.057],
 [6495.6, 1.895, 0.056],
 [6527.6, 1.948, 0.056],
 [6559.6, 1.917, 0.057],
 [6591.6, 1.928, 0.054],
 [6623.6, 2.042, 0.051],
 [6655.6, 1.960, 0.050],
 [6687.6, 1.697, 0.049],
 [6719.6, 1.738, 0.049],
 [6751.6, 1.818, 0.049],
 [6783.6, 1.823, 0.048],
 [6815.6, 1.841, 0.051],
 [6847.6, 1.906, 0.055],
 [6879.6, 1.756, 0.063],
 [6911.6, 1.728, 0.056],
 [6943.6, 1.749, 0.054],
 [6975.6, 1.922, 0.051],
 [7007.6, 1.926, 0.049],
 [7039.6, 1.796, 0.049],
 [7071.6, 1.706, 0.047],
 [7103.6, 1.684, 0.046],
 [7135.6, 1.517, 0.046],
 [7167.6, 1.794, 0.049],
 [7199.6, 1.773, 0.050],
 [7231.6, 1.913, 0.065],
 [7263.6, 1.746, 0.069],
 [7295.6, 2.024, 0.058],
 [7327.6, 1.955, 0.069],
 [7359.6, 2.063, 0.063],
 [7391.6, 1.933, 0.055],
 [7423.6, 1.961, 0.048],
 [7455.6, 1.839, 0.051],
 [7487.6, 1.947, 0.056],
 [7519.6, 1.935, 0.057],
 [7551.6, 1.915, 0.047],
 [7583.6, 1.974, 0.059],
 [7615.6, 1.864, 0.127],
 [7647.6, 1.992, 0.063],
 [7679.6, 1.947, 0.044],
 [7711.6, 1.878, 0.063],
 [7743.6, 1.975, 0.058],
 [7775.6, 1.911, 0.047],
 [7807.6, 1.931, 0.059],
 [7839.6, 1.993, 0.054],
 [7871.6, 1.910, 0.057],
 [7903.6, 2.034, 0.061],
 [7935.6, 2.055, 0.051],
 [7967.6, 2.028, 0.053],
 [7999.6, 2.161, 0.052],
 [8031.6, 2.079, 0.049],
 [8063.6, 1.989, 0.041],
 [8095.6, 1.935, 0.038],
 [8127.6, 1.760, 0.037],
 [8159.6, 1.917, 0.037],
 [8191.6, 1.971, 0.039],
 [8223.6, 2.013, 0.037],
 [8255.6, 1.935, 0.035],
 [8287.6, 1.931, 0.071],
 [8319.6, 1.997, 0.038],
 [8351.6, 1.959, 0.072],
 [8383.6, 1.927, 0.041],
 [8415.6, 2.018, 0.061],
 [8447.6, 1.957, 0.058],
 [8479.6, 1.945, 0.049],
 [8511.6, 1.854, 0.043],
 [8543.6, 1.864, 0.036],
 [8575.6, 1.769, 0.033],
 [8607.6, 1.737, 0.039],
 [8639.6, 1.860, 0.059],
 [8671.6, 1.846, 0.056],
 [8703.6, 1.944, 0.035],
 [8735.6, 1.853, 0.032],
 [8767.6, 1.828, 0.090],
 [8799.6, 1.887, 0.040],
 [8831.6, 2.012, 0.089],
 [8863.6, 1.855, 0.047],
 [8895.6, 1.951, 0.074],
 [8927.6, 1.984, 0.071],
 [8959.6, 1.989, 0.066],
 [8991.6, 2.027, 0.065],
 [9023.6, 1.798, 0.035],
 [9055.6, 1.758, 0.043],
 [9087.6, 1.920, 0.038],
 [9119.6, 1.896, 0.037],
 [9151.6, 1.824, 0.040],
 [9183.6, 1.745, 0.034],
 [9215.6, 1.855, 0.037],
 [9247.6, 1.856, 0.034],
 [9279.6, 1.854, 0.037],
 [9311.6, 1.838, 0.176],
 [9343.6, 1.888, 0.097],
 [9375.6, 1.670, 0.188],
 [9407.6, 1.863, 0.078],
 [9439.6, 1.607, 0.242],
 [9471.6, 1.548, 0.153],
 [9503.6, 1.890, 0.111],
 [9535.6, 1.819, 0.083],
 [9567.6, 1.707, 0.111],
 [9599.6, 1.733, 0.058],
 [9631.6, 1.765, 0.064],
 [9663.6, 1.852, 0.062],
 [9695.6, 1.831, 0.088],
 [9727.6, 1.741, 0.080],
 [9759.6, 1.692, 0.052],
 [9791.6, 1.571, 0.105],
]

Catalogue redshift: 0.377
